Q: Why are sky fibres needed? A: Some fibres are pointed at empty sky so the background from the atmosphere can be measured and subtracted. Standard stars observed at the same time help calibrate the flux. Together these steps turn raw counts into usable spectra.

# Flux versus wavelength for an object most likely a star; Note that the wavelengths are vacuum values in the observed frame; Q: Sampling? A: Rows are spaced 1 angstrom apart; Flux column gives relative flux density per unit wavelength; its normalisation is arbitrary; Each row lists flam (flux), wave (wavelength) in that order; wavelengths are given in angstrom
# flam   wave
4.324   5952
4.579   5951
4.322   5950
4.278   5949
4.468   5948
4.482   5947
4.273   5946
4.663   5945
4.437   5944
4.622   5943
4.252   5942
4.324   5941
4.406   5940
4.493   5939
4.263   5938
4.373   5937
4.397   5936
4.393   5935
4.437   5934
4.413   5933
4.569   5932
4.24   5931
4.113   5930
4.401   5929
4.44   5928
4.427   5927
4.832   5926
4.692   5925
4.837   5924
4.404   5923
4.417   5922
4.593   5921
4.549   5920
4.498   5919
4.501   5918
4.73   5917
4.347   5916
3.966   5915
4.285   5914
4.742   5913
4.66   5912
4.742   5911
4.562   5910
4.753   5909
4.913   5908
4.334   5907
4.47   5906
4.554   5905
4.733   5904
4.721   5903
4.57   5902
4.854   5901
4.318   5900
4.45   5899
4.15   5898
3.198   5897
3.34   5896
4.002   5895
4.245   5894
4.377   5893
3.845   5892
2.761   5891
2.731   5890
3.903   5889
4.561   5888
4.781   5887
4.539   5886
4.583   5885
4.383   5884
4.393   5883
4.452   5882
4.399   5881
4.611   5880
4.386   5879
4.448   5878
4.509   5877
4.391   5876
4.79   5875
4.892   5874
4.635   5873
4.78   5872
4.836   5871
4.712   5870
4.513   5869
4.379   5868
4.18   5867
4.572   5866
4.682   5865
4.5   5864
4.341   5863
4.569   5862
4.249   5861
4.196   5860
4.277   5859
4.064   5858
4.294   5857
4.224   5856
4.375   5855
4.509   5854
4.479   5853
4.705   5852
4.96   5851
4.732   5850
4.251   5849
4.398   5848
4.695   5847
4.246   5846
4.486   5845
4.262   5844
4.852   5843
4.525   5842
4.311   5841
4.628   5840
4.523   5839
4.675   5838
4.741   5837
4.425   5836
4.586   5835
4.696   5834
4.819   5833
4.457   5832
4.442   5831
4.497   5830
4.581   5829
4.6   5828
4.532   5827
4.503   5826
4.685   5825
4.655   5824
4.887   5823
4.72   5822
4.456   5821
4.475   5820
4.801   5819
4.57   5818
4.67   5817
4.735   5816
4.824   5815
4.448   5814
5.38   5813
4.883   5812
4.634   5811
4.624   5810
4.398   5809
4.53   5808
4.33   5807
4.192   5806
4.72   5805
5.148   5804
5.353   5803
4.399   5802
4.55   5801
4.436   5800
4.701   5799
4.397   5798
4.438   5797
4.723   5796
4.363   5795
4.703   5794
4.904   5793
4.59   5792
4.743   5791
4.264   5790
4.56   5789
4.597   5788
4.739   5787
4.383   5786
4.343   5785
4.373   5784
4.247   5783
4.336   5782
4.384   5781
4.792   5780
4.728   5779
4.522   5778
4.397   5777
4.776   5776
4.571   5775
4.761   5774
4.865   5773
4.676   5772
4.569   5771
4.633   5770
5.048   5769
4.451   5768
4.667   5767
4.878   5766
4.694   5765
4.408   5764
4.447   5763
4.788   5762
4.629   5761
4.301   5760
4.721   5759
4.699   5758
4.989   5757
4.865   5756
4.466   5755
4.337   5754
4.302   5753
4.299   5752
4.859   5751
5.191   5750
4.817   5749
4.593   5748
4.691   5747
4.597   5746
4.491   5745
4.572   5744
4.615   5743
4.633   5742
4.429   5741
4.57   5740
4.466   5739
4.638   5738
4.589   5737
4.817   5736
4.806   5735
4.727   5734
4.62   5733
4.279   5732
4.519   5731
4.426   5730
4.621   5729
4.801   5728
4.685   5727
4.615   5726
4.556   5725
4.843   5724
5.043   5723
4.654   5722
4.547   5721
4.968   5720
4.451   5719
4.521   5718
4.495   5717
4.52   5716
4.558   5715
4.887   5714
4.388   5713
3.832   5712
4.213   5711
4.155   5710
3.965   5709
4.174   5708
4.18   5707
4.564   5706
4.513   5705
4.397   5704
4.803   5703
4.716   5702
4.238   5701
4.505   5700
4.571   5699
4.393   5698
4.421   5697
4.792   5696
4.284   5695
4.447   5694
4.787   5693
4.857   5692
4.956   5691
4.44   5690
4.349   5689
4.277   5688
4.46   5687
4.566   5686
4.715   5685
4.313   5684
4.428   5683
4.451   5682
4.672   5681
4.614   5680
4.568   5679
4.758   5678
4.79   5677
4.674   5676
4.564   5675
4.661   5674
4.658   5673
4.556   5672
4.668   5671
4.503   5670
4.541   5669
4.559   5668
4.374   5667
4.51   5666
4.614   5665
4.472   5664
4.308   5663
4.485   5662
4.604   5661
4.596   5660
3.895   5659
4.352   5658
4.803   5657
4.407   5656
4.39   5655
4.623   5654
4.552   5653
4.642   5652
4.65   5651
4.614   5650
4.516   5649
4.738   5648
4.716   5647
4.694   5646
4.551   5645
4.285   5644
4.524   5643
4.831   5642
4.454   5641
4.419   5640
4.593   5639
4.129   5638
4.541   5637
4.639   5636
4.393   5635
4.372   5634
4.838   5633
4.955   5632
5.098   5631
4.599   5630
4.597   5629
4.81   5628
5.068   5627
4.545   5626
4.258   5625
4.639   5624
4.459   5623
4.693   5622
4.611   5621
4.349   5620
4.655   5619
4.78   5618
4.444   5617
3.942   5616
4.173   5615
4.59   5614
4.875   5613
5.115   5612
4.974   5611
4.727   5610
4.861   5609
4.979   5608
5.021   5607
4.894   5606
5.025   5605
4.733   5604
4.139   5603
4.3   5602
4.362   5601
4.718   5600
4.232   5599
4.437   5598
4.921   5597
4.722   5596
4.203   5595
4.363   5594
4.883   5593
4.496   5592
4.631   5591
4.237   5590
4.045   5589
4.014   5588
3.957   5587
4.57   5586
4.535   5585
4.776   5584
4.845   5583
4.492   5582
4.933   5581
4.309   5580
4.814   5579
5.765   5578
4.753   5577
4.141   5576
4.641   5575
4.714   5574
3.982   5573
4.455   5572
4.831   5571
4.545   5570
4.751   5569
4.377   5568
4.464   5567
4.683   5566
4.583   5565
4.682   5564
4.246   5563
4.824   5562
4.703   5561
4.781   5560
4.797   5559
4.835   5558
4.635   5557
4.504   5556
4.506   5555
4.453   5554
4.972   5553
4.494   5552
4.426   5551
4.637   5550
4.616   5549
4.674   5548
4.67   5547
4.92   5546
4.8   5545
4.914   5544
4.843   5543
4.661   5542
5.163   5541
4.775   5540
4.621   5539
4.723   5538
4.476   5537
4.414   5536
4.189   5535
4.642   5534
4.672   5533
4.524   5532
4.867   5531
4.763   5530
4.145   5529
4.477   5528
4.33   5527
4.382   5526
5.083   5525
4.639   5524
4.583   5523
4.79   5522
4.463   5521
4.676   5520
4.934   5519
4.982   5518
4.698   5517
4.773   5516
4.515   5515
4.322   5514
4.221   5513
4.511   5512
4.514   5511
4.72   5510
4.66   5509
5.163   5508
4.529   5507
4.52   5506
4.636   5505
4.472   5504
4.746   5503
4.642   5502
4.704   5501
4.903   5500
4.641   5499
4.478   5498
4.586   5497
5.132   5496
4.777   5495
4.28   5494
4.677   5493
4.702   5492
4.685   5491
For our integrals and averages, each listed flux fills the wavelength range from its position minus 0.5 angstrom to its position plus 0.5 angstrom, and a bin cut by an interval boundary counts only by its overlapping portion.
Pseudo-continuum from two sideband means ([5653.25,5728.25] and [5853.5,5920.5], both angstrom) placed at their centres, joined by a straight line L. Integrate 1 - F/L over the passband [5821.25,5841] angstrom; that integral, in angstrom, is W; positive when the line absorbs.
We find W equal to -0.8 angstrom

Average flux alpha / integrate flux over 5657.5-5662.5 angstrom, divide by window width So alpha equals 4.39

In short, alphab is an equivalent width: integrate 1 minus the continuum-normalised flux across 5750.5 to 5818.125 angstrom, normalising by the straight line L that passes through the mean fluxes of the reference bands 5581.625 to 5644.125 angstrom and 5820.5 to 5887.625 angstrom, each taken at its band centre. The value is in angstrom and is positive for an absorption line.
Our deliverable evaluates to -1.1 angstrom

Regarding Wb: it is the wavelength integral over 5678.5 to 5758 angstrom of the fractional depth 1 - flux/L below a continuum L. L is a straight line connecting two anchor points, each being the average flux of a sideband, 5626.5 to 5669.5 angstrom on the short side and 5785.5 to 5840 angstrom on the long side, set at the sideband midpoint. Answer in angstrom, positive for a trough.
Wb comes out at 0.6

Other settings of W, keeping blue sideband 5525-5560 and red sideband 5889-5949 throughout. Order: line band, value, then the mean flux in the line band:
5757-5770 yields -0.5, 4.66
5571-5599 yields 0.4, 4.54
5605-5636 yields -0.7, 4.68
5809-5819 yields -0.7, 4.74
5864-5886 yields -0.8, 4.55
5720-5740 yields -0.7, 4.65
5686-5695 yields 0.0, 4.56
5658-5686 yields 0.1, 4.54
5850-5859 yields -0.1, 4.46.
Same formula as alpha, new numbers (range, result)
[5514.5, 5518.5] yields 4.74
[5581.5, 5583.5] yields 4.67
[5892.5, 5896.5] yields 3.99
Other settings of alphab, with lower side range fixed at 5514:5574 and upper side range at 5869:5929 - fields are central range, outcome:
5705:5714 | 0.58 angstrom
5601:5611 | -0.30 angstrom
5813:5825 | -0.60 angstrom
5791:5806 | -0.61 angstrom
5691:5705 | -0.08 angstrom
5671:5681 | -0.21 angstrom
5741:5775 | -1.10 angstrom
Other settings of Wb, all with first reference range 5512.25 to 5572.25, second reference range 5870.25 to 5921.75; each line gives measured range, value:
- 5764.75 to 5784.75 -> -0.6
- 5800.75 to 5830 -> -1.4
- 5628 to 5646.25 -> -0.1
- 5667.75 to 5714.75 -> 0.3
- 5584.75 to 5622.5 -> 0.3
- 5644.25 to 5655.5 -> -0.1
